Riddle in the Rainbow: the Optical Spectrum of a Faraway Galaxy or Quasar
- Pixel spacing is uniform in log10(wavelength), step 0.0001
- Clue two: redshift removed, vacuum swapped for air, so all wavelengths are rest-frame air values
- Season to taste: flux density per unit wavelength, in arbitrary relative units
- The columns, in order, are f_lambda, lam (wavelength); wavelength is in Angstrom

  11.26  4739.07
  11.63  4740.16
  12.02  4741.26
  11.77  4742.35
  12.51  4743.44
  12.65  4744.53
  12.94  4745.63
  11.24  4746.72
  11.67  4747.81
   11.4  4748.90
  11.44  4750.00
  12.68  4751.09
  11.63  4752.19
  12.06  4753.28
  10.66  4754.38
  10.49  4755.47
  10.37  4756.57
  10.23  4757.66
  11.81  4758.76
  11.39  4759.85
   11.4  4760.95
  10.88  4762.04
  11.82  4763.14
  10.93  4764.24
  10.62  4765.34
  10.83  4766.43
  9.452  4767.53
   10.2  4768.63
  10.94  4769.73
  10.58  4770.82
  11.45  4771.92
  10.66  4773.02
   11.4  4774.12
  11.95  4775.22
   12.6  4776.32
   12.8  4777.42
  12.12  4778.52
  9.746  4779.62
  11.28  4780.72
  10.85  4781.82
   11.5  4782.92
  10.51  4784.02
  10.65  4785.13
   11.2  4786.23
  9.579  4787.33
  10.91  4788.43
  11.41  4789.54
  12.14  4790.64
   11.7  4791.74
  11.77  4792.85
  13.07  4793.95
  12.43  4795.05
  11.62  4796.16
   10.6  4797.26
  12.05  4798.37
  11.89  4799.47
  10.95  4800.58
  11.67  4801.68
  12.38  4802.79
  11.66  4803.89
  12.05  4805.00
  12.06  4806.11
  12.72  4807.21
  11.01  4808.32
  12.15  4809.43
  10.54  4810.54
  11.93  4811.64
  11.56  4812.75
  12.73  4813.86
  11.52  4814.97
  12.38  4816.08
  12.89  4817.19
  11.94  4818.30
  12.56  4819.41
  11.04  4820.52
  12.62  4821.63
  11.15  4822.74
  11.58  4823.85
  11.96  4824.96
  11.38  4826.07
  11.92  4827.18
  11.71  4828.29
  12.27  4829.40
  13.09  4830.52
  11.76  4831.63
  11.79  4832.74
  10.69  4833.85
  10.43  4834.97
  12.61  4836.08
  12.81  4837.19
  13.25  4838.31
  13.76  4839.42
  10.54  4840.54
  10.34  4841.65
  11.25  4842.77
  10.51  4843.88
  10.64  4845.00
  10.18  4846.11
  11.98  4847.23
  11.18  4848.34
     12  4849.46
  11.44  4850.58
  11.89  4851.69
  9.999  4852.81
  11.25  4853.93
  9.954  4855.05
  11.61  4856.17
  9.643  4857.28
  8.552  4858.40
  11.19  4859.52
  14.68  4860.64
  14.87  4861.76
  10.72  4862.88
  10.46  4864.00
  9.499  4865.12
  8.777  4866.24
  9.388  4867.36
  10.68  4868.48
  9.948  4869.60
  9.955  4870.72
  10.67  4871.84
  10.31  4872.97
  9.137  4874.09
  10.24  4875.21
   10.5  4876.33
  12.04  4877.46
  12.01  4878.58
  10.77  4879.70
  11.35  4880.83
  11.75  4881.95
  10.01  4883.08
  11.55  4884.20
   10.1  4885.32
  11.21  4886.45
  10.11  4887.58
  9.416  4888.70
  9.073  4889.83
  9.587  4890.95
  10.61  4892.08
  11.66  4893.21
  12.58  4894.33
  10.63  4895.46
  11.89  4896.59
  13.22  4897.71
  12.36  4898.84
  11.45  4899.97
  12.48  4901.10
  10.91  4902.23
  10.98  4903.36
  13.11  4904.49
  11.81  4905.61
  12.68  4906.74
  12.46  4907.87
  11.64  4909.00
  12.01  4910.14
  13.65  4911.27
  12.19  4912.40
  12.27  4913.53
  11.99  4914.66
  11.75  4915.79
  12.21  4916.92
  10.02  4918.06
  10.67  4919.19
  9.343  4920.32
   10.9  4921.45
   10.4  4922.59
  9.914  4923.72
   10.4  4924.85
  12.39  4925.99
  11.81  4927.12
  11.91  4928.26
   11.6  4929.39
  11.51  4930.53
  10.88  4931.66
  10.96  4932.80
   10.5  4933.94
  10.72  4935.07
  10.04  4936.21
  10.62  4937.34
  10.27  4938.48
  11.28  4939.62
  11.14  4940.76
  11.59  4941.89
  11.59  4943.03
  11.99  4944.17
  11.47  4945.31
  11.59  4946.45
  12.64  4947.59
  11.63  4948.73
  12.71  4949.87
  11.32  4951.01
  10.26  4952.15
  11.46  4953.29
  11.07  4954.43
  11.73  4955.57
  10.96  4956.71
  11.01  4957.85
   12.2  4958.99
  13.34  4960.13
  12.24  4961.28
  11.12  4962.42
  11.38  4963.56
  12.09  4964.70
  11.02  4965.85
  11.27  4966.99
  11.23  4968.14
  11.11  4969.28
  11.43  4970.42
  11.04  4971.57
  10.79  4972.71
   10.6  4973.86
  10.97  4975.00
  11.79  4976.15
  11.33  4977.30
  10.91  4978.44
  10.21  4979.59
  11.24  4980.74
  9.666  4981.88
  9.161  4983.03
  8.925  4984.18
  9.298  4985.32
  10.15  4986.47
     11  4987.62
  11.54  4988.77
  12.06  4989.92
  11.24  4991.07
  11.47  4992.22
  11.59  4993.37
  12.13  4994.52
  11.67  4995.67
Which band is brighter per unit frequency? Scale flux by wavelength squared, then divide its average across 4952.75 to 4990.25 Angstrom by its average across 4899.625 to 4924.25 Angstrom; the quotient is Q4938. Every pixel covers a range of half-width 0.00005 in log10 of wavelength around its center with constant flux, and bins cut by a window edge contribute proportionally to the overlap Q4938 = 1.0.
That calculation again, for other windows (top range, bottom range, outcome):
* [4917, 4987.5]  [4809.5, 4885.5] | 1.02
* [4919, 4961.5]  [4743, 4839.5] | 1.03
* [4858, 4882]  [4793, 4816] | 0.94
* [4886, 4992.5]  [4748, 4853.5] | 1.04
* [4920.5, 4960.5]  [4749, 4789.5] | 1.09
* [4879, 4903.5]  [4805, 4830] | 0.96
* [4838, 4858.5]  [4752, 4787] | 1.03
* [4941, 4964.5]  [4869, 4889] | 1.13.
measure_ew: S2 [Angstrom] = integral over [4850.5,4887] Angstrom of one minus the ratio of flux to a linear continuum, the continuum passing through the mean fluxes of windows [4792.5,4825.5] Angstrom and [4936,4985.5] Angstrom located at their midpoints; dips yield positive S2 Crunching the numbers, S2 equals 2.6 Angstrom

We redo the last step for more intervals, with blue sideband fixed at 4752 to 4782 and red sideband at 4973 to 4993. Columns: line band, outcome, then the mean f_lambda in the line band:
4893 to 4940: -2.85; 11.5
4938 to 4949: -0.78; 11.5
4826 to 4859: -1.15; 11.3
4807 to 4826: -1.48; 11.9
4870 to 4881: 0.24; 10.7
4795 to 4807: -0.78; 11.8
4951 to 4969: -1.25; 11.5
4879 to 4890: 0.28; 10.6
